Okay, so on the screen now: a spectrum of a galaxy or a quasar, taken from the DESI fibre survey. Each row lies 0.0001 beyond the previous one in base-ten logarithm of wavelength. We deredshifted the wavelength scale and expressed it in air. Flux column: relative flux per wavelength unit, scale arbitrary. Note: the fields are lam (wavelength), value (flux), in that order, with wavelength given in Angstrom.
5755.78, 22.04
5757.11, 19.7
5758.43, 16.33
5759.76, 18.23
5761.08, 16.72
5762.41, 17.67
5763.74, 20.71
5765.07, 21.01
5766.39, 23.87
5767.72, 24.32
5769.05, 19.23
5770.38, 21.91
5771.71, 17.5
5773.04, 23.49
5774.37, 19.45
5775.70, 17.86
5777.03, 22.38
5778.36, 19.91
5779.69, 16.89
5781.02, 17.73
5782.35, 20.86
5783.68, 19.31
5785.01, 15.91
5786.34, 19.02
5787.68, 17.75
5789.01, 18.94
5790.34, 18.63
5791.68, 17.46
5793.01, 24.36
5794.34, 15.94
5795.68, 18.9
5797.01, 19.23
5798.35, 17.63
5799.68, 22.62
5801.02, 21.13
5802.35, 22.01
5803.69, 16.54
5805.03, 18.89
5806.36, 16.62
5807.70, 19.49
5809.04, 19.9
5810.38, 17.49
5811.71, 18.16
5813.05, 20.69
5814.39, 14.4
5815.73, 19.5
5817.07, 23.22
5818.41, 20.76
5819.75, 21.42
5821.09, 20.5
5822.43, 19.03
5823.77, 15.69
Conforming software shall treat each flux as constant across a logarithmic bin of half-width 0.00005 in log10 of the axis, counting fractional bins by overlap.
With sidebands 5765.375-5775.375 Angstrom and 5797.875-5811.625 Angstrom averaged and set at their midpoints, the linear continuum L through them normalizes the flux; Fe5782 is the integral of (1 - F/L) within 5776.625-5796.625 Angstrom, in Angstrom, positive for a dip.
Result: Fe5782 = 1.4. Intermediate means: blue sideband 21.3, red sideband 19.2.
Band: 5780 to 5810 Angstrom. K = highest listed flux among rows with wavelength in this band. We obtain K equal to 24.36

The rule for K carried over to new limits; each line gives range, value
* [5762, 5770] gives 24.32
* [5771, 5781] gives 23.49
